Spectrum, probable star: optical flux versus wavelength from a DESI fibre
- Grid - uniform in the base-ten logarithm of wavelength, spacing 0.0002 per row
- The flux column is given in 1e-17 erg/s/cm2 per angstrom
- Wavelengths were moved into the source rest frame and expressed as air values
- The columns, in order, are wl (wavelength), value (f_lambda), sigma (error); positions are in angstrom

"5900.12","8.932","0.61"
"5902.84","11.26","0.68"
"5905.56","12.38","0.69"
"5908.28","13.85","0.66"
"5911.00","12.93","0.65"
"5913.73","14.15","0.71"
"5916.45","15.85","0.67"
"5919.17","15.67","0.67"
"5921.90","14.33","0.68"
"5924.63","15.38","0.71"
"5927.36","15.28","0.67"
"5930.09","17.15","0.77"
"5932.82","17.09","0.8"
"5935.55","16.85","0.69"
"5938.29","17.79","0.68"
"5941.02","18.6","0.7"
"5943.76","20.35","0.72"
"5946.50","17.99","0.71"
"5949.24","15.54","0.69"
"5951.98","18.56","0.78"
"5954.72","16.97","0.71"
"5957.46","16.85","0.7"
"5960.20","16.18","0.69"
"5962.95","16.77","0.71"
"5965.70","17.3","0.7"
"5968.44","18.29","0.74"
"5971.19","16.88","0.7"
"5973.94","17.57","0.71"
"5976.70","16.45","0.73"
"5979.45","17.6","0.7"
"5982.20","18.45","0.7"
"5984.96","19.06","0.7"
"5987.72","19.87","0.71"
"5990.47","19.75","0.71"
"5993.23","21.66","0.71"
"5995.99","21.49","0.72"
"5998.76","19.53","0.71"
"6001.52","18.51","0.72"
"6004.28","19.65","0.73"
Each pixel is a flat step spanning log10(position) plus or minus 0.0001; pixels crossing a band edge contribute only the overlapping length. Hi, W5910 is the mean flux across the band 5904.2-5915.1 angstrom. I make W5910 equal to 13.3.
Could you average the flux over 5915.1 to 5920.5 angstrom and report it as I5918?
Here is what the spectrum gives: 15.8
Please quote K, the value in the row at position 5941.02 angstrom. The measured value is 18.6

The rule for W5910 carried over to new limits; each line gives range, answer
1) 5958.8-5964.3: 16.5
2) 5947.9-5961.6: 16.8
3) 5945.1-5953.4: 17.4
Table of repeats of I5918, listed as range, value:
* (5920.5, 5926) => 14.8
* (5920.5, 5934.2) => 15.8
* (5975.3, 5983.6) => 17.5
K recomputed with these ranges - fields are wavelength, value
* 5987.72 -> 19.87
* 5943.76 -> 20.35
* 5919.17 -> 15.67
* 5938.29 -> 17.79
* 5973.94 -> 17.57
